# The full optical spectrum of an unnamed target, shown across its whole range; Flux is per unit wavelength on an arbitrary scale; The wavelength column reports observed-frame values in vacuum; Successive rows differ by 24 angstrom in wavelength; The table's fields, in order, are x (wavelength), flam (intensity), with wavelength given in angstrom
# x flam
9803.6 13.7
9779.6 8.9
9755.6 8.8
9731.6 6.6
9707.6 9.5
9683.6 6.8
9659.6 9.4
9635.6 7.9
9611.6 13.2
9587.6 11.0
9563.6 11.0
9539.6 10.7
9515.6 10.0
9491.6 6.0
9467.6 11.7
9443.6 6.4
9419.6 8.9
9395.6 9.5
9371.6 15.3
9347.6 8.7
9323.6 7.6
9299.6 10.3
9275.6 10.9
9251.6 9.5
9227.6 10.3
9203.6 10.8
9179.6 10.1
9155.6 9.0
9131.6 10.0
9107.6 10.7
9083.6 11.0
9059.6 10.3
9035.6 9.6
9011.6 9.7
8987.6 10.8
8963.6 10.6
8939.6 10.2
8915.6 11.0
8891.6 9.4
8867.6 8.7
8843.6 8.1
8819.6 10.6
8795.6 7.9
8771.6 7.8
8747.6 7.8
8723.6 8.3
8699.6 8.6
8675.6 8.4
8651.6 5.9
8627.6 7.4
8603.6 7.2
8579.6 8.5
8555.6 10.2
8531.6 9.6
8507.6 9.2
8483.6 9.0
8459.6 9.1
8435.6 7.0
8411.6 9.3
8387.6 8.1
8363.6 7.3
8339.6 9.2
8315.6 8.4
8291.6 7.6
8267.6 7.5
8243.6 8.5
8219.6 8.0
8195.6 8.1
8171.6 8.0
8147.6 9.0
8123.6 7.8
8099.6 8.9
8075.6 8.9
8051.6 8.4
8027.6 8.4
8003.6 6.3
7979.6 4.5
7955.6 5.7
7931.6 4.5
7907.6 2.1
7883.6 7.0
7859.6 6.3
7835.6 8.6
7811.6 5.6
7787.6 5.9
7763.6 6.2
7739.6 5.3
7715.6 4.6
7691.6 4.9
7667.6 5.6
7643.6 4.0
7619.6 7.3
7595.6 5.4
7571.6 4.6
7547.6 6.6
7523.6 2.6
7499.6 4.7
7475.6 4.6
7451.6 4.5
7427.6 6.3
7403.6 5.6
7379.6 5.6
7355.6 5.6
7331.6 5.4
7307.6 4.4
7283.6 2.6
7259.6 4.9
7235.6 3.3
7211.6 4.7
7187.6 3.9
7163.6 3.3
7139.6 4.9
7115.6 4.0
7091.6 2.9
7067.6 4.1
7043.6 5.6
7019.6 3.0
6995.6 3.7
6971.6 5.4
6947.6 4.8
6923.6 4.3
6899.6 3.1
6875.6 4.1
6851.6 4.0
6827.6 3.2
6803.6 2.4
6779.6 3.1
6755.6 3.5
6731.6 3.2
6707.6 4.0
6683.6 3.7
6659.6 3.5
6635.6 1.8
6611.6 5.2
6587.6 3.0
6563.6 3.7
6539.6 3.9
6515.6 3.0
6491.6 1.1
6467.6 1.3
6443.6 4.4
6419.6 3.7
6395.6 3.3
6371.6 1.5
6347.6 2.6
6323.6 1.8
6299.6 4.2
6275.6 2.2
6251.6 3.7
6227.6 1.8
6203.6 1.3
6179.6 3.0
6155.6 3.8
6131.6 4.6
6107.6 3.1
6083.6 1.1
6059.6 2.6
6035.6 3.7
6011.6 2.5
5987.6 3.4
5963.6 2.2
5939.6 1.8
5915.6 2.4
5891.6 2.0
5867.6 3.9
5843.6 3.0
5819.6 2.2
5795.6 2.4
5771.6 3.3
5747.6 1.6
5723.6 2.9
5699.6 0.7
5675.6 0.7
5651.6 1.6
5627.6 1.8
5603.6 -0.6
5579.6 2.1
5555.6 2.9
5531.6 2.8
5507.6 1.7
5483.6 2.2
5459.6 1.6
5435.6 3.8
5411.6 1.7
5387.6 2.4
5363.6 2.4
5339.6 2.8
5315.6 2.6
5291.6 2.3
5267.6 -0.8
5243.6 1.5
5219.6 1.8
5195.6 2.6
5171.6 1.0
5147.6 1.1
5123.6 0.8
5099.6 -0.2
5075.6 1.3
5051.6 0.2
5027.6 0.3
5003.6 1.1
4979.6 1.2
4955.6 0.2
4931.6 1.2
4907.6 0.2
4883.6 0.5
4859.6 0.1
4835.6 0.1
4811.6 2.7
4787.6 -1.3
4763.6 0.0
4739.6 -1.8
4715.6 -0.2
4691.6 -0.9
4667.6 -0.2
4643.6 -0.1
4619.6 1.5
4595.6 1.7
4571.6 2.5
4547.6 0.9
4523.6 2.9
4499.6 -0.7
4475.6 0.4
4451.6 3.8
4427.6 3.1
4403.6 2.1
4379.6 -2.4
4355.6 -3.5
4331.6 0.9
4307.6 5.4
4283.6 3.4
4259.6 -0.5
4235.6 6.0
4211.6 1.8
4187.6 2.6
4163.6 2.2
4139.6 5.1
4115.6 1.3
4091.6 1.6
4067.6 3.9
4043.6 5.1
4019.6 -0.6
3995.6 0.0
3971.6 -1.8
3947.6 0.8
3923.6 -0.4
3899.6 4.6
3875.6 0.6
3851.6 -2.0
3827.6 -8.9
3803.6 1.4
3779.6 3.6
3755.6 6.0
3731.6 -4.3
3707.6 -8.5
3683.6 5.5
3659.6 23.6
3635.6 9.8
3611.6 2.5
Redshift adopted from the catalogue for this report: 1.01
